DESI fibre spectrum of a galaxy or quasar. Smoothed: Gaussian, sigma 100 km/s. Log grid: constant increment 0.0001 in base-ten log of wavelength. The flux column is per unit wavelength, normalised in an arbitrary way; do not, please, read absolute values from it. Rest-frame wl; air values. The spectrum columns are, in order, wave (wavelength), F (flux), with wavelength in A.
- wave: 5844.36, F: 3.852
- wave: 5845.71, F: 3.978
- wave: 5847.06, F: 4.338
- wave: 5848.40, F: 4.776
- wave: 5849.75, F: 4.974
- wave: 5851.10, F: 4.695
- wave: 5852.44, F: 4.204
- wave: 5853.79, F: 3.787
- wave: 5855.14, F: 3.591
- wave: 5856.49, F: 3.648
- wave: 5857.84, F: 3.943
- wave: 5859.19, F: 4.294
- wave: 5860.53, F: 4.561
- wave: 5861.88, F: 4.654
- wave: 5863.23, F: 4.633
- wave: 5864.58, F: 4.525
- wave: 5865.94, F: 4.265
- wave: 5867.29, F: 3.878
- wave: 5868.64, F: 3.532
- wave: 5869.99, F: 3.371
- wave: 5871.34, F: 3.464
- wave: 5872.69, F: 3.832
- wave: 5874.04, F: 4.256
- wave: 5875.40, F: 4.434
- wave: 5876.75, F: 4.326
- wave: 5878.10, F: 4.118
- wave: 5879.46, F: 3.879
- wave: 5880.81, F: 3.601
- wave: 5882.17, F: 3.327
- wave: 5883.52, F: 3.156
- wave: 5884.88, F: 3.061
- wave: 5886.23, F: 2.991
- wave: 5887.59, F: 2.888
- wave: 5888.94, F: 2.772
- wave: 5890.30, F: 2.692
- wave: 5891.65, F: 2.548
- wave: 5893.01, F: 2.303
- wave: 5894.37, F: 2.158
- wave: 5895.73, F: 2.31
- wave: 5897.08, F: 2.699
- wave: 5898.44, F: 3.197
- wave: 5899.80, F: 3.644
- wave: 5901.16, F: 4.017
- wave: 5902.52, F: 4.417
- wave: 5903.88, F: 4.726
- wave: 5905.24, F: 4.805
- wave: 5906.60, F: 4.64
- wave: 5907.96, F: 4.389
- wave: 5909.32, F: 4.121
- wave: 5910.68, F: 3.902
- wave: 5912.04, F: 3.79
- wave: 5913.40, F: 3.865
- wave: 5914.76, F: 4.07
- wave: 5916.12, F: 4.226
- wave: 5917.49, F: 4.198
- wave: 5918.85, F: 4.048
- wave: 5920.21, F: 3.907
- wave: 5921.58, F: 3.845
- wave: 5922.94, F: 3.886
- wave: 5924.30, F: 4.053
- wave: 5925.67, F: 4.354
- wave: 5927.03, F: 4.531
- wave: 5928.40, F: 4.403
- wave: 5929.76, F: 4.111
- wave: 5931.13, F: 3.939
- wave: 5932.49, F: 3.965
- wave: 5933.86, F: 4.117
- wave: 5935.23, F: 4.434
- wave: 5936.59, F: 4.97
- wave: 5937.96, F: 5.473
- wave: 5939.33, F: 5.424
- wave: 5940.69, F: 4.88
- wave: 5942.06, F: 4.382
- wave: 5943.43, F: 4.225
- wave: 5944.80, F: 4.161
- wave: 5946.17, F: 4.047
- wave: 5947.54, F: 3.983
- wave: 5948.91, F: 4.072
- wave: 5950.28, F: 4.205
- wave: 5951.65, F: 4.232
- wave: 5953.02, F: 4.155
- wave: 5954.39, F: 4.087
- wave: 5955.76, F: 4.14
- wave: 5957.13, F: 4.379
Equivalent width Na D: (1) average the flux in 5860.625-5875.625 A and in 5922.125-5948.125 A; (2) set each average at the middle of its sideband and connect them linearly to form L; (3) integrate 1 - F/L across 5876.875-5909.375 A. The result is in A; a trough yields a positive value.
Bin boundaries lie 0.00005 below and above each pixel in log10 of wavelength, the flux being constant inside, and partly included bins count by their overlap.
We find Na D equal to 5.9 A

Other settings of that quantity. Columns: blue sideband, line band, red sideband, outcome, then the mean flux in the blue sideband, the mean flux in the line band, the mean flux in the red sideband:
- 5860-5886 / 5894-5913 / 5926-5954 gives 1.5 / 3.92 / 3.8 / 4.38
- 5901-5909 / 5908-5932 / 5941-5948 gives 1.7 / 4.51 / 4.08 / 4.2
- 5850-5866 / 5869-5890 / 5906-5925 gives 3.2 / 4.25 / 3.55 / 4.07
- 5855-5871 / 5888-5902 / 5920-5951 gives 4.5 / 4.08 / 2.85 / 4.33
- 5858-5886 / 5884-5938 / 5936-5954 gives 5.7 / 3.94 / 3.79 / 4.47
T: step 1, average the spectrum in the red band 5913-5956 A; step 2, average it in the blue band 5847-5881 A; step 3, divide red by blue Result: 1.03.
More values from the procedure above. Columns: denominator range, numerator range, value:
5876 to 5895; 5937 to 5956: 1.40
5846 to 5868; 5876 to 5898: 0.71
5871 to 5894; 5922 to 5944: 1.32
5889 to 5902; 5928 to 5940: 1.59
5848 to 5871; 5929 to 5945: 1.08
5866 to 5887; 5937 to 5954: 1.20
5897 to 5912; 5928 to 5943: 1.11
